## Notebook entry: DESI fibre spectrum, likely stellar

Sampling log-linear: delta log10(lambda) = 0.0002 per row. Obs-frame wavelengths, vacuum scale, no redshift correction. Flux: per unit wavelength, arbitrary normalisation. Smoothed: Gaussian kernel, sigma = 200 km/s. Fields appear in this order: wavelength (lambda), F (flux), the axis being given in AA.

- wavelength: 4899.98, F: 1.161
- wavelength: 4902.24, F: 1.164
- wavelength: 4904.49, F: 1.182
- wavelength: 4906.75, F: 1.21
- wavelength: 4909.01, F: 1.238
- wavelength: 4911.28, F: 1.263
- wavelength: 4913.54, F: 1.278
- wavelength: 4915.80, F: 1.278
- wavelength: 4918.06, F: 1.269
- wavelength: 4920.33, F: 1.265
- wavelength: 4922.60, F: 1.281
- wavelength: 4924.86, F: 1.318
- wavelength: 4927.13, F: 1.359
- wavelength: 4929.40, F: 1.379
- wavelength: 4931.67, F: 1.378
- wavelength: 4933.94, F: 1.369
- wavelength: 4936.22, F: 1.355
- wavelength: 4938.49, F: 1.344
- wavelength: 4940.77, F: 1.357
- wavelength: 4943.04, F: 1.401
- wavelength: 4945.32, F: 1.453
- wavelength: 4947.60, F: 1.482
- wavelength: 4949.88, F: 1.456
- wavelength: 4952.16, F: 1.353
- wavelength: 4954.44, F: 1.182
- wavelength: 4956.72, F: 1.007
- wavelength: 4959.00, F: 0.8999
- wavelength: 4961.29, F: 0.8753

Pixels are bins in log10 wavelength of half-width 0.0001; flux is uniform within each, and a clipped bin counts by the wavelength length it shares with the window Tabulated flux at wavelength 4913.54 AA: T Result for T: 1.278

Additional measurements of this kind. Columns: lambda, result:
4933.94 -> 1.369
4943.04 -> 1.401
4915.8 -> 1.278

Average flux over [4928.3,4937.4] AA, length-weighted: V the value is 1.37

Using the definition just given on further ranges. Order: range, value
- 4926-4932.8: 1.37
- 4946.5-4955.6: 1.37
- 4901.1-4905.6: 1.17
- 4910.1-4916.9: 1.27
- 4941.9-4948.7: 1.45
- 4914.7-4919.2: 1.27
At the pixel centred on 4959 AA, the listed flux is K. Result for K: 0.8999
